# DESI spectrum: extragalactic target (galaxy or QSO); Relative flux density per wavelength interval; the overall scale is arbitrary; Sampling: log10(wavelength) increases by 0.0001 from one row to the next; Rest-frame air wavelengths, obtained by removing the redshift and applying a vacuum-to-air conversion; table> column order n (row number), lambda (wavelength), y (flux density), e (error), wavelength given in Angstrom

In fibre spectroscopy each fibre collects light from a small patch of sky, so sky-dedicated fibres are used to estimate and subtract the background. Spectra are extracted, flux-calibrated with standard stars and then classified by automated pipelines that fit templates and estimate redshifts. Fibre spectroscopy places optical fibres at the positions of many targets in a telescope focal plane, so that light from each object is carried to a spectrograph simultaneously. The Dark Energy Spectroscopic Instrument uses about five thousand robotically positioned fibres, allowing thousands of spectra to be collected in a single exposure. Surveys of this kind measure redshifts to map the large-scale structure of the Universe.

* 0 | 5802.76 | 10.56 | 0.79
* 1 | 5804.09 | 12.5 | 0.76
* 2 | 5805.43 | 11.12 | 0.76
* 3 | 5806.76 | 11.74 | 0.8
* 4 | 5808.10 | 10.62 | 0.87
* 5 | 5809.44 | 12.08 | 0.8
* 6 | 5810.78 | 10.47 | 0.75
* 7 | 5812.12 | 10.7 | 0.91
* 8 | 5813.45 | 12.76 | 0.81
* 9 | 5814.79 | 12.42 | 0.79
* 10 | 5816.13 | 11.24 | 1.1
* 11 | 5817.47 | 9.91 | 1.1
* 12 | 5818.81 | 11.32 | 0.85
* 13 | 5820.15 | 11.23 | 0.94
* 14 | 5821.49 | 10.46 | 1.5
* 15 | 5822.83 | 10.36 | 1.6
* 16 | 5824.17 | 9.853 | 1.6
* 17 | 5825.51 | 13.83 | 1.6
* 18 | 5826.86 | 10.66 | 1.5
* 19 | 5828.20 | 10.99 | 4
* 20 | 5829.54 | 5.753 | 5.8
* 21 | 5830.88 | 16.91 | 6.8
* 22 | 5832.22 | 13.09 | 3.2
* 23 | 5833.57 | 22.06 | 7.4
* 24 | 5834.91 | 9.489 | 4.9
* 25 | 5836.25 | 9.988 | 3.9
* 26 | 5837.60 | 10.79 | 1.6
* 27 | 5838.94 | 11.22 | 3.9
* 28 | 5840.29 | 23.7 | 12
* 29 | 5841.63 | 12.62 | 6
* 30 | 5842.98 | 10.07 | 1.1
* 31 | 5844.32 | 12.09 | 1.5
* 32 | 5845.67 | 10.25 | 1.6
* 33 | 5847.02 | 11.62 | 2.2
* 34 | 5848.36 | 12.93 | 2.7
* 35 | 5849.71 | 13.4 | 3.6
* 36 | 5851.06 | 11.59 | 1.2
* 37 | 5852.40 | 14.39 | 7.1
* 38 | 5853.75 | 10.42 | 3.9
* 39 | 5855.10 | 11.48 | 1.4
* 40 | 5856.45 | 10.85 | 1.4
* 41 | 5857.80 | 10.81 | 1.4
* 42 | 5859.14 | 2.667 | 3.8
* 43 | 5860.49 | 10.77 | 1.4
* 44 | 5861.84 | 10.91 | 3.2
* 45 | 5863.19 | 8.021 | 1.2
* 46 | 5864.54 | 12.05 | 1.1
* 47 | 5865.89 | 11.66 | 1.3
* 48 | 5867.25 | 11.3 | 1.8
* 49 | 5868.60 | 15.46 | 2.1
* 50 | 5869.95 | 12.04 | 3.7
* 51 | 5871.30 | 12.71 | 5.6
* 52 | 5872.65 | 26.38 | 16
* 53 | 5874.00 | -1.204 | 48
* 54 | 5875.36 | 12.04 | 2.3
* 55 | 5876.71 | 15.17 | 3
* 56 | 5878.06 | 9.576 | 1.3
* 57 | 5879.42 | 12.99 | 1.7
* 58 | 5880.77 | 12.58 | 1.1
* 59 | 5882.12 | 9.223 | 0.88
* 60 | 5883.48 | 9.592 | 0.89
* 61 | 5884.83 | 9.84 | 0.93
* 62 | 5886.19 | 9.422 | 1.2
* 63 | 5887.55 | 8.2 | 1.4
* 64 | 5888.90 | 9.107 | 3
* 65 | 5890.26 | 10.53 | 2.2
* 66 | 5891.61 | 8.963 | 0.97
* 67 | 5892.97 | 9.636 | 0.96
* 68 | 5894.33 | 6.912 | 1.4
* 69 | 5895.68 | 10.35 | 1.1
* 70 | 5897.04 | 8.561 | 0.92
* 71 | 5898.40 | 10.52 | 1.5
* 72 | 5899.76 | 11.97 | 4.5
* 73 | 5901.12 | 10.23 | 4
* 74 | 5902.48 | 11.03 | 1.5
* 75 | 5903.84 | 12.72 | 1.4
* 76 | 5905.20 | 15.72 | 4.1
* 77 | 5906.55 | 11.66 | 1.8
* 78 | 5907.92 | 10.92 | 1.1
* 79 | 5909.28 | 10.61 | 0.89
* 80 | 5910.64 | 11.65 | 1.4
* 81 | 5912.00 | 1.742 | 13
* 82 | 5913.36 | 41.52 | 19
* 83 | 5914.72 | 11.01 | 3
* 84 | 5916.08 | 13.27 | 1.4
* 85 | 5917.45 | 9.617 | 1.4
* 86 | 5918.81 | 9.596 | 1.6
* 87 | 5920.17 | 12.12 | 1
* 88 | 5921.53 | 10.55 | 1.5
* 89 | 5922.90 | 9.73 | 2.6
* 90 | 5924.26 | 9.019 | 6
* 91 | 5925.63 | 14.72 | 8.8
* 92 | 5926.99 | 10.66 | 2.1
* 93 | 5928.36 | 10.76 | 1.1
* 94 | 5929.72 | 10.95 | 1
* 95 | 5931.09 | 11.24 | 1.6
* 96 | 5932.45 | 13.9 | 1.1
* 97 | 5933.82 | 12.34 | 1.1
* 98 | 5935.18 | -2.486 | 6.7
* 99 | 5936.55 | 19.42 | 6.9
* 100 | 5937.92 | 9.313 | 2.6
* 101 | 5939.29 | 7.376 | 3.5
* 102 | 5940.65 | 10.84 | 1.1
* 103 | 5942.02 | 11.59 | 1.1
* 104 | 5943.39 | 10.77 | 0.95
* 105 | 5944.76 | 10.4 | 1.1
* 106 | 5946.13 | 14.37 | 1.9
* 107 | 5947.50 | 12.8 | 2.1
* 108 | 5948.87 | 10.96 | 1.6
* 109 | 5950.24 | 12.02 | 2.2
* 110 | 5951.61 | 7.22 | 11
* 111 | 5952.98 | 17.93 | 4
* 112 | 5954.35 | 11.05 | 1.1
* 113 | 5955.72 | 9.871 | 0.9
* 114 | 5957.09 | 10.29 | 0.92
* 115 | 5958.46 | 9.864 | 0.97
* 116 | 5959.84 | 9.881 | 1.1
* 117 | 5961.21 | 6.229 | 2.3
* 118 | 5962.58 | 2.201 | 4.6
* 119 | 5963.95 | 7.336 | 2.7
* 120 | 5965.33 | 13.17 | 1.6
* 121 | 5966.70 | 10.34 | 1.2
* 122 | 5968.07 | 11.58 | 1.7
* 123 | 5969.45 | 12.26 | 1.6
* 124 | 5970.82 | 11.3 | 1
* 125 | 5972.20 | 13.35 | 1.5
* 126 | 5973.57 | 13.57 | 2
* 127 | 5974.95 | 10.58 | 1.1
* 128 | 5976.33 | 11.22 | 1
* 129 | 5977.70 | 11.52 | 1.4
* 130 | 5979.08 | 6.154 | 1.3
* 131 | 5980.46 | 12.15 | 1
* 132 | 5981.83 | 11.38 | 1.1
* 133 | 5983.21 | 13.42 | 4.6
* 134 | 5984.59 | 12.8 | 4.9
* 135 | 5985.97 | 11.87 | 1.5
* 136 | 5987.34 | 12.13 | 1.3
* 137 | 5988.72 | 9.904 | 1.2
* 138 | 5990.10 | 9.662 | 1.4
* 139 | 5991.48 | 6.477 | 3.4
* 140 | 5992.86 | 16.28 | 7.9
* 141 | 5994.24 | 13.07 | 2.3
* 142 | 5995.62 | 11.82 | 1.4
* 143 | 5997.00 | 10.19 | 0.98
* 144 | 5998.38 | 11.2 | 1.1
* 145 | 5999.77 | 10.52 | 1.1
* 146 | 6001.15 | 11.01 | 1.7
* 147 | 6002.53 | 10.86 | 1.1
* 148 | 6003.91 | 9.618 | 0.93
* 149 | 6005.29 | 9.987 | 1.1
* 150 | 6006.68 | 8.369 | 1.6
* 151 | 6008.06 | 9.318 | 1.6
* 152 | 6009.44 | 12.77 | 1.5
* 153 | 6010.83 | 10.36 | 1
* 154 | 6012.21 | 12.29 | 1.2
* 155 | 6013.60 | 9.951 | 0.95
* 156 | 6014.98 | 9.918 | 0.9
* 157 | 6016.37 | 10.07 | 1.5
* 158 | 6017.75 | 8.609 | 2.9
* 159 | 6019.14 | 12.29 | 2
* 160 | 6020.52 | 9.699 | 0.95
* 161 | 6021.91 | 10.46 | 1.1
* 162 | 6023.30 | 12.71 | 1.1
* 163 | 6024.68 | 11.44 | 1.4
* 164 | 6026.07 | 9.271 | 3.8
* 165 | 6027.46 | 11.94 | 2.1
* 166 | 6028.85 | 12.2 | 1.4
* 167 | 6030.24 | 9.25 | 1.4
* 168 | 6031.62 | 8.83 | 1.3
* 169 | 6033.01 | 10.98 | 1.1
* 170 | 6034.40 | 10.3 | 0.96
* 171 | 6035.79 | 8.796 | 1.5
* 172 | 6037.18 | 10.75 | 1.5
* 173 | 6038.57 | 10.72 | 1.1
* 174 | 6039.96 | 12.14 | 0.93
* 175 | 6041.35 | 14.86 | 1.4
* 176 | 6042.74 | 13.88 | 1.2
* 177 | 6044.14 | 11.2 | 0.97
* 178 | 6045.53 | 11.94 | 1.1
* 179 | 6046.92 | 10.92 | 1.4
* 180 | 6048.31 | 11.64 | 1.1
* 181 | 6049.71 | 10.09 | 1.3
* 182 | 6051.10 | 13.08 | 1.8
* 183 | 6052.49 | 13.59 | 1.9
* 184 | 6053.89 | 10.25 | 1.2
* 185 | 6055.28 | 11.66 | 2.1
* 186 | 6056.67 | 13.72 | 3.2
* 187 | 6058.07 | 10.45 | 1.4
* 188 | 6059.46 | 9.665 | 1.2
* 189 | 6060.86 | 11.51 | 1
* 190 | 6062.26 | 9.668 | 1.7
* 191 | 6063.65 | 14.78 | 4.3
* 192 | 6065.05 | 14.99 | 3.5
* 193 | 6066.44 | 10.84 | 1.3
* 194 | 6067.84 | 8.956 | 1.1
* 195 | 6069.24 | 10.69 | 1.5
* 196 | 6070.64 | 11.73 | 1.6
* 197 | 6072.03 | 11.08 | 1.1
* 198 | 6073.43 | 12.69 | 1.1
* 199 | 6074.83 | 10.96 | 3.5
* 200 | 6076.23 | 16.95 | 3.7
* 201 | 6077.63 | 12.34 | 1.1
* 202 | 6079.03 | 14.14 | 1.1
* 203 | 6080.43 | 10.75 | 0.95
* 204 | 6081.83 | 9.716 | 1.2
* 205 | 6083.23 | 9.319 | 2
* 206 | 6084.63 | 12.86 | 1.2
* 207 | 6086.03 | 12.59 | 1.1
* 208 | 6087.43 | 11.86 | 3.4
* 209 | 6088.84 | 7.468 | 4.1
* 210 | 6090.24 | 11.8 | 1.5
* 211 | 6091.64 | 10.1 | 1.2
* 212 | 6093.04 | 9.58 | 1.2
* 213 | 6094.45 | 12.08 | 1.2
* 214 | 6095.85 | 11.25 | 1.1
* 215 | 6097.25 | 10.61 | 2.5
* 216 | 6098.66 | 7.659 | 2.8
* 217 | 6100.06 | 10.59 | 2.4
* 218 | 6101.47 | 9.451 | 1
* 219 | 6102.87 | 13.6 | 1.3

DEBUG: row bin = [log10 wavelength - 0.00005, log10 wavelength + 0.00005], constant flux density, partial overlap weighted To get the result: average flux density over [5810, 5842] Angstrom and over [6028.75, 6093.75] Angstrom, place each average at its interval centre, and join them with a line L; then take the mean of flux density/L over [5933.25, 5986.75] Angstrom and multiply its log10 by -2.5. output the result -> 0.10 mag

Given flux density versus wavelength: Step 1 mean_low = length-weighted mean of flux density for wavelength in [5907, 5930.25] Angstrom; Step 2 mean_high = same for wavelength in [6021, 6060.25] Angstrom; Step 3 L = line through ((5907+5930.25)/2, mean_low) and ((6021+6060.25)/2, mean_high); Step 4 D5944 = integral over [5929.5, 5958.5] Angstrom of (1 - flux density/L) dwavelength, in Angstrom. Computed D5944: 2.48 Angstrom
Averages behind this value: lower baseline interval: 12.3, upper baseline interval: 11.3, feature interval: 11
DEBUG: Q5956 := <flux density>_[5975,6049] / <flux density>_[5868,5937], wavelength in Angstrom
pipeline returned 1.0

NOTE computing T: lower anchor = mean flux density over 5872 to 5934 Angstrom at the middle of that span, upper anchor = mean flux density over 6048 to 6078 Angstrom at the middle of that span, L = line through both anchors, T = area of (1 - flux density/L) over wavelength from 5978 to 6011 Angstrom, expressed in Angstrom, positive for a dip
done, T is 2.24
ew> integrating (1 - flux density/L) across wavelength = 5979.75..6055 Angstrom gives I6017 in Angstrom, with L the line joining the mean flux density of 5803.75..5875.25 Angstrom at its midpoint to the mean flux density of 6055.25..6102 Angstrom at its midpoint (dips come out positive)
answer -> 2.11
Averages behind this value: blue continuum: 11.7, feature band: 11.1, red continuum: 11.3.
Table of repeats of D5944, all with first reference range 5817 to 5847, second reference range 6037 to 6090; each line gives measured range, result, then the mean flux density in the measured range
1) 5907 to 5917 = -1.8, 14.2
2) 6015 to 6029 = 1.2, 10.8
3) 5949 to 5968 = 3.2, 9.89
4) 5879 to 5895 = 3.1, 9.7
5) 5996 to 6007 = 1.4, 10.3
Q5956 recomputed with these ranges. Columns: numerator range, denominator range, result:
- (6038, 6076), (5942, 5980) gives 1.11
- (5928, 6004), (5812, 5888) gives 0.93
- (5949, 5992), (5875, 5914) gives 0.93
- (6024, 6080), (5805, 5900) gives 1.02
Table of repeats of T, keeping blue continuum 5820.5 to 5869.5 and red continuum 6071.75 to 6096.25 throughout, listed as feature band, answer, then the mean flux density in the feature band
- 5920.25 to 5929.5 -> 0.6 Angstrom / 11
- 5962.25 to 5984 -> 1.5 Angstrom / 10.9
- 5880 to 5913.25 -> 3.2 Angstrom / 10.6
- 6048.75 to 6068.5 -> -0.2 Angstrom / 11.7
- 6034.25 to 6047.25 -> 0.0 Angstrom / 11.6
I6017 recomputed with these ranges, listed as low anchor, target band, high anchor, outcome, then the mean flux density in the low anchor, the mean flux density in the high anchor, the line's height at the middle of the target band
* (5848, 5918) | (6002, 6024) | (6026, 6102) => 1.7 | 11.4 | 11.3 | 11.4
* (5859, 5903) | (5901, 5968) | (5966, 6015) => -2.2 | 10.7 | 11.1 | 10.9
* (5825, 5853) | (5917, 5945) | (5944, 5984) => 1.8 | 12.7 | 10.8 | 11.3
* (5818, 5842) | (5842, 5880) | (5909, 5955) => 2.2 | 12.4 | 11.7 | 12.2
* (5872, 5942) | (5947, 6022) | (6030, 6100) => 3.6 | 11.2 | 11.4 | 11.3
